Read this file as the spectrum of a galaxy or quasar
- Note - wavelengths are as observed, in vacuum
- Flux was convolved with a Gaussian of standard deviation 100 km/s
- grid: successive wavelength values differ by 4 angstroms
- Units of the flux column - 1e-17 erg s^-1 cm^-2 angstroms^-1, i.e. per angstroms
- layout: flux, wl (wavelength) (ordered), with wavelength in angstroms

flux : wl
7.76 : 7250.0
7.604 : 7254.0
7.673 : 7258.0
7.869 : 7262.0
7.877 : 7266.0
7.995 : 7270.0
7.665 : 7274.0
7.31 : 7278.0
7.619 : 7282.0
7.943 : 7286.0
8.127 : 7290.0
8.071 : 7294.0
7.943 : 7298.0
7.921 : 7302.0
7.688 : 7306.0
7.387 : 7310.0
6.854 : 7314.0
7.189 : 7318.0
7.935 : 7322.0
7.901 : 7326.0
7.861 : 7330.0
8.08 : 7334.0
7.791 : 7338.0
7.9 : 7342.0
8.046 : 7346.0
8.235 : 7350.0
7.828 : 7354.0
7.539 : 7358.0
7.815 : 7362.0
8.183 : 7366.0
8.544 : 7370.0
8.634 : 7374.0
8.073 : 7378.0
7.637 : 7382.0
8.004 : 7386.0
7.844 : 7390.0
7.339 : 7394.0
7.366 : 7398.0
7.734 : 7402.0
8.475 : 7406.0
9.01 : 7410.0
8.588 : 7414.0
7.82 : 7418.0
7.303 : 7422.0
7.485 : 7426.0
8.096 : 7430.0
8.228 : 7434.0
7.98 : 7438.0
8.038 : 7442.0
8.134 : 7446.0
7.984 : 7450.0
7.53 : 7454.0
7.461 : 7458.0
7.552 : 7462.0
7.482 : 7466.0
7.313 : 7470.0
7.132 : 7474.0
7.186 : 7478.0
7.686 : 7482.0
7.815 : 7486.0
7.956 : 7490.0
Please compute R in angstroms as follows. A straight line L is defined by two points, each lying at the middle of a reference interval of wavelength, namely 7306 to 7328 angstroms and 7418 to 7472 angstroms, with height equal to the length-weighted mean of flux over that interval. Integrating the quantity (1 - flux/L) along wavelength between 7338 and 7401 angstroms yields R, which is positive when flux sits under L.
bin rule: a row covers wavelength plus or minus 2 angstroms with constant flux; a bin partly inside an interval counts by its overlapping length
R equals -2.8 angstroms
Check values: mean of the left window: 7.47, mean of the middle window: 7.92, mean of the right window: 7.74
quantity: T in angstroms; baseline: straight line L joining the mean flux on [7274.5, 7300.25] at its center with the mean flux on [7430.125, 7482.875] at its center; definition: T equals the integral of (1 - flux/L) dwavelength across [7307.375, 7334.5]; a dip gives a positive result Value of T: 0.8 angstroms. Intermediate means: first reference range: 7.83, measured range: 7.58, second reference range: 7.68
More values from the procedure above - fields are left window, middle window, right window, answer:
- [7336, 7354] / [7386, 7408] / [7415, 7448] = 0.4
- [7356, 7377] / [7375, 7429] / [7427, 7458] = 0.9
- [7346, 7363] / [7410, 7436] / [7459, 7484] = -1.4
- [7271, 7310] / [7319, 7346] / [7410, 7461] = -0.2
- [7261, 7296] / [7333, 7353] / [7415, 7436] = -0.4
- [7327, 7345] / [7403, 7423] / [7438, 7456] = -0.8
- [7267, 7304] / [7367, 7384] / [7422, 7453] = -0.7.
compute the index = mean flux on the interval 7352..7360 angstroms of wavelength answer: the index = 7.68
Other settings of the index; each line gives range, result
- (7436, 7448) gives 8.05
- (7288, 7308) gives 7.95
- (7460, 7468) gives 7.52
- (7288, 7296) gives 8.1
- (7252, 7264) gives 7.72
